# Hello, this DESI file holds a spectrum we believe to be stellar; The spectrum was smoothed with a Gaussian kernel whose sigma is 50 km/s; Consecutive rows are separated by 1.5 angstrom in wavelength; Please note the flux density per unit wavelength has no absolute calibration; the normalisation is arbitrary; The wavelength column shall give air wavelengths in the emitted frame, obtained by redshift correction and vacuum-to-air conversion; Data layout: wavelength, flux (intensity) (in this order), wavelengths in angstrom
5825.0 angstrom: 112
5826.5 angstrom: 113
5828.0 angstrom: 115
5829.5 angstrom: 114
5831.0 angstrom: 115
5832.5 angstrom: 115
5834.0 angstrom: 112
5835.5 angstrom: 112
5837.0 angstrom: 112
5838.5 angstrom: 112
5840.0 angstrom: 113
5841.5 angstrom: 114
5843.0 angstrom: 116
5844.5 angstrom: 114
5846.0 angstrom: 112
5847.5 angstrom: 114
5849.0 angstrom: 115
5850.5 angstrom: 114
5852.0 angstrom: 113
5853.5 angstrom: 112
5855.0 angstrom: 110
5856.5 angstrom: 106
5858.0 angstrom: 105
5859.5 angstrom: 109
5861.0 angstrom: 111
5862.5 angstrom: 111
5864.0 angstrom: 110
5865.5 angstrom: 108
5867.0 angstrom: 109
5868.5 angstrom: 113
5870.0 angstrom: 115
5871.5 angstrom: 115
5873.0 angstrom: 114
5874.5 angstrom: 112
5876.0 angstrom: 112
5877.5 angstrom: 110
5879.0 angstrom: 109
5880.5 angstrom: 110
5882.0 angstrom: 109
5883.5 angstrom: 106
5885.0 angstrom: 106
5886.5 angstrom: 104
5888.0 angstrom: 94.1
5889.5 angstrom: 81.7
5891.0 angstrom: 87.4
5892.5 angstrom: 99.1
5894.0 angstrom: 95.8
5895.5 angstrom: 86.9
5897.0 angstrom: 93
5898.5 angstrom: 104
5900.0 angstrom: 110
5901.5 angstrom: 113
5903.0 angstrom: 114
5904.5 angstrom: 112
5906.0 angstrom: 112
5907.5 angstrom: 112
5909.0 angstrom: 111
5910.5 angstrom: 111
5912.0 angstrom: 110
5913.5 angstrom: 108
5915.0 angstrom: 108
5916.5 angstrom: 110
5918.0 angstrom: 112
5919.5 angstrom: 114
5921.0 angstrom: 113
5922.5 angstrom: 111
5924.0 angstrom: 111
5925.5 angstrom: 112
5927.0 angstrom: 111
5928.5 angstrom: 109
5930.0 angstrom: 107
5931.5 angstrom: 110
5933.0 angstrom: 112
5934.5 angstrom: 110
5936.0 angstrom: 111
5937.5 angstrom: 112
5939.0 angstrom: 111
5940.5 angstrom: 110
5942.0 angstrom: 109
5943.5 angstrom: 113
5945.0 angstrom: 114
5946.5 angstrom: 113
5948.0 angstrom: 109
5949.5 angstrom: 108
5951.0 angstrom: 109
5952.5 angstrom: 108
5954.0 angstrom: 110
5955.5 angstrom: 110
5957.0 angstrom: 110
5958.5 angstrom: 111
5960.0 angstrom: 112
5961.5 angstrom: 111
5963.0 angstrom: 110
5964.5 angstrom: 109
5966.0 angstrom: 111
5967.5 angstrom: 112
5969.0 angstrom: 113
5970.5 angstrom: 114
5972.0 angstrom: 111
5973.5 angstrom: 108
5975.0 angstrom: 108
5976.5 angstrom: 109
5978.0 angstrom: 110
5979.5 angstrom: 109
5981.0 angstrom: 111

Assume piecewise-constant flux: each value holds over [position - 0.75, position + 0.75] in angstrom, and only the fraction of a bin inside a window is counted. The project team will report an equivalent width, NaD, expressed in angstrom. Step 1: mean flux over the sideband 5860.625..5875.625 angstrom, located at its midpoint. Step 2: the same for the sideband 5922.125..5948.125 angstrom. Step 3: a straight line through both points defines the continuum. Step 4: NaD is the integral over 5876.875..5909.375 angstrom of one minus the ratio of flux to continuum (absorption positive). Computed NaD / 2.32 angstrom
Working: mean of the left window 112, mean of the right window 111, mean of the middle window 104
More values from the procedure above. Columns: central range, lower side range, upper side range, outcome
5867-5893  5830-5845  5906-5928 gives 1.5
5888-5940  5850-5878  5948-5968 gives 1.6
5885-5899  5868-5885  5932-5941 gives 2.1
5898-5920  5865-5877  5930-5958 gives 0.1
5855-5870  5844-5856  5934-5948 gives 0.4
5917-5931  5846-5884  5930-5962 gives -0.1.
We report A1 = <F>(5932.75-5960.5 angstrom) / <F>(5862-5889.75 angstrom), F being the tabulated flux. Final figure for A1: 1.02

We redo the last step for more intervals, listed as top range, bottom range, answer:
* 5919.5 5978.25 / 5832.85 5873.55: 0.99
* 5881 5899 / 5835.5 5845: 0.86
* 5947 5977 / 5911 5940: 1.00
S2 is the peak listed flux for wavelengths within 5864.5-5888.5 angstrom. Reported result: 115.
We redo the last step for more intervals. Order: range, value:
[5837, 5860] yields 116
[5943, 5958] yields 114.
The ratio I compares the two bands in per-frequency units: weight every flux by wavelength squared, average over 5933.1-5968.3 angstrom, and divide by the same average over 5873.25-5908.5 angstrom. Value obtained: 1.08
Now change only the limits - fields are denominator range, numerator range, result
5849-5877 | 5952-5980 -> 1.03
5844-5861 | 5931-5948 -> 1.03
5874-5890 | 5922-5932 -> 1.06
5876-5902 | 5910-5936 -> 1.10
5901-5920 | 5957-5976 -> 1.01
